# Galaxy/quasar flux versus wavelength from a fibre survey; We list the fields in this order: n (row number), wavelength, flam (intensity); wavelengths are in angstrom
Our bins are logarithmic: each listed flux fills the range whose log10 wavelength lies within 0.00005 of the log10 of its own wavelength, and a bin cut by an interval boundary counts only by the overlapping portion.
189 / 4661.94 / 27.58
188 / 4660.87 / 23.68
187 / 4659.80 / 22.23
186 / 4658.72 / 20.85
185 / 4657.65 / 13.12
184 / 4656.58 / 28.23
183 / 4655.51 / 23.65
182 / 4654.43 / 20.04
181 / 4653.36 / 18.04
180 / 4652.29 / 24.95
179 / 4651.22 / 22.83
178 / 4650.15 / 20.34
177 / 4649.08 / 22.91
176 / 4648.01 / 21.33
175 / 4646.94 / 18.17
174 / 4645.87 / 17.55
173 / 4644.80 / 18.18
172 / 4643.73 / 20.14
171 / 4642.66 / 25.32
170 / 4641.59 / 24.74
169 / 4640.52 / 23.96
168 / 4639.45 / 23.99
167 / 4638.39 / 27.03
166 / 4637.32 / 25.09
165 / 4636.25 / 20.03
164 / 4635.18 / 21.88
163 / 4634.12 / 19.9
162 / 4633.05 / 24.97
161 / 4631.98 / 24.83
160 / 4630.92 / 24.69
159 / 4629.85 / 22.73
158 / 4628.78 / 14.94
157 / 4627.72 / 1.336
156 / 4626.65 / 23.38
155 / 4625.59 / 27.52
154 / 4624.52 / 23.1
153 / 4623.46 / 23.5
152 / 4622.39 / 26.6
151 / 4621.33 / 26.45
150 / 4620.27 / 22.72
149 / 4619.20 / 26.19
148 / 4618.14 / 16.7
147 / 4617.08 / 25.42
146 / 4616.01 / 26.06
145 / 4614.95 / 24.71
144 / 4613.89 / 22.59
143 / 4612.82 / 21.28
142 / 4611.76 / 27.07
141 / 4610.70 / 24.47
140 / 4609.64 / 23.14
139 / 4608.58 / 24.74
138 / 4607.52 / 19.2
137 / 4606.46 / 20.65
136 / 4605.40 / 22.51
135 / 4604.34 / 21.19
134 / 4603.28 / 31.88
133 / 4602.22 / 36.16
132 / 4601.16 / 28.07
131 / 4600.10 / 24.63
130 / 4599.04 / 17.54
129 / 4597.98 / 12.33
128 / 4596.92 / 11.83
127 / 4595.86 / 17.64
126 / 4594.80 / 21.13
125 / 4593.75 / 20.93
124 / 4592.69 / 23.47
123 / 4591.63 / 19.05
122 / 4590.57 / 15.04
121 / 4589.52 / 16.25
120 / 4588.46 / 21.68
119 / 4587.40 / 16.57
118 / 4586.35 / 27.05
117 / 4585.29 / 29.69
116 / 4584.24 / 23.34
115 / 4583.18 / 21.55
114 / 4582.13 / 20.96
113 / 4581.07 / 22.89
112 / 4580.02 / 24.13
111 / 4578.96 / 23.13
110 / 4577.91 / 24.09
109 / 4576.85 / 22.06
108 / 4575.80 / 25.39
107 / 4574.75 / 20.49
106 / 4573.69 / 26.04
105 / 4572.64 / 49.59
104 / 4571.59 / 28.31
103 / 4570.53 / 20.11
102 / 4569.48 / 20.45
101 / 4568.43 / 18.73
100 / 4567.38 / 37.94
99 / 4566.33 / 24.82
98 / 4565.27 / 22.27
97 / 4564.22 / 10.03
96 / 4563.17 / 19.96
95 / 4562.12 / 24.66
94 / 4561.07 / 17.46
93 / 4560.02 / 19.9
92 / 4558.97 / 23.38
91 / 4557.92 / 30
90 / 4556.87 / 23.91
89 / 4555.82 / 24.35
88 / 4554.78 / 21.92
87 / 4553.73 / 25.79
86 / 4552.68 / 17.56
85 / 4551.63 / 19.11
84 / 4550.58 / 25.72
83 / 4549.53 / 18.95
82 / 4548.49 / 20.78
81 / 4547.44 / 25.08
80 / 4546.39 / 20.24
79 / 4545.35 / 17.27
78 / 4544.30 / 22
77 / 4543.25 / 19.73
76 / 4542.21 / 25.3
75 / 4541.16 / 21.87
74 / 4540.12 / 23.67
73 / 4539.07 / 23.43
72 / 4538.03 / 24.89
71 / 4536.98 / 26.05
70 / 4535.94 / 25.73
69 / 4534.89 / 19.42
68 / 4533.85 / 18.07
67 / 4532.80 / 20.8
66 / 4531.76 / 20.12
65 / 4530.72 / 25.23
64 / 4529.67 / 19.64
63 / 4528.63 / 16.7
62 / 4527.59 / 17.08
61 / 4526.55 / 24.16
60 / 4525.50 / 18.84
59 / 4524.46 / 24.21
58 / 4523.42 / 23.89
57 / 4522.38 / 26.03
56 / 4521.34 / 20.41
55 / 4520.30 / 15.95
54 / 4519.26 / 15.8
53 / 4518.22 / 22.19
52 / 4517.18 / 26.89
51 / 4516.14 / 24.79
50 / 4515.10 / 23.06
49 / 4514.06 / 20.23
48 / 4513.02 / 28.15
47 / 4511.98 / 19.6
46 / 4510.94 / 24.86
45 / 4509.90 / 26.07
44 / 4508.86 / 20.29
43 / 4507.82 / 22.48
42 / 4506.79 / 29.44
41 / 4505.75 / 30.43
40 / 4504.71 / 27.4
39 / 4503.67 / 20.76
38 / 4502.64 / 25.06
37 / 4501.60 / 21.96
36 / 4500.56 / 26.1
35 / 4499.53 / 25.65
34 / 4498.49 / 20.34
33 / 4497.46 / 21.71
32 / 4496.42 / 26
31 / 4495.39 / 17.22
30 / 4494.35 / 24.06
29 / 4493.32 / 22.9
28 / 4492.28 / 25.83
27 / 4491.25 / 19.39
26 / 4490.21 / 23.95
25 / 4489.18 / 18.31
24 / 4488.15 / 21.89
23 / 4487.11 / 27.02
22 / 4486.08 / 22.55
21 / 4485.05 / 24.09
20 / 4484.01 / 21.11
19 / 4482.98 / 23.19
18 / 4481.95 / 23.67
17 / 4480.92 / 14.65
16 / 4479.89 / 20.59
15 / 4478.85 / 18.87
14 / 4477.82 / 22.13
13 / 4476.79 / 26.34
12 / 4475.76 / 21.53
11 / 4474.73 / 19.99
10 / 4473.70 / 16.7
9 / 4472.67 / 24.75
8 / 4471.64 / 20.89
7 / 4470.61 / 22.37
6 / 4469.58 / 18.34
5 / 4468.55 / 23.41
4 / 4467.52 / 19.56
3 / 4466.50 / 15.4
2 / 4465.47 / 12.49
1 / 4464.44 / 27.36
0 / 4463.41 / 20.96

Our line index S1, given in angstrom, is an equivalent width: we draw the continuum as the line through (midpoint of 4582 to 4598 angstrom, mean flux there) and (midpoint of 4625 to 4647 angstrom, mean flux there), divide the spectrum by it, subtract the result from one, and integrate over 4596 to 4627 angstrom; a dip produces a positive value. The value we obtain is -3.9 angstrom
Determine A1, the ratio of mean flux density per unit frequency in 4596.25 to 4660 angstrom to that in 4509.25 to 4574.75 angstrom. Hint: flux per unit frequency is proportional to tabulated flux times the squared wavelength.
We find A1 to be 1.02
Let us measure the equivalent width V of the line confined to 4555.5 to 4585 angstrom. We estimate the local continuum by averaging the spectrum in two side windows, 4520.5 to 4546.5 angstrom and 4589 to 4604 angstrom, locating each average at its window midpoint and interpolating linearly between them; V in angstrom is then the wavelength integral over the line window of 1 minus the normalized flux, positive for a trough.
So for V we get -3.6 angstrom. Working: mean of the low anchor 21.7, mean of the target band 24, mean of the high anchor 21.1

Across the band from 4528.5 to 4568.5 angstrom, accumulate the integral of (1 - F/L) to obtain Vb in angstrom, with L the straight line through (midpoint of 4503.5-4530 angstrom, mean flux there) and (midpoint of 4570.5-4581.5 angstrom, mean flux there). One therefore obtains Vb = 3.9 angstrom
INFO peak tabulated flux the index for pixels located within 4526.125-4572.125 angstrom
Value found 37.94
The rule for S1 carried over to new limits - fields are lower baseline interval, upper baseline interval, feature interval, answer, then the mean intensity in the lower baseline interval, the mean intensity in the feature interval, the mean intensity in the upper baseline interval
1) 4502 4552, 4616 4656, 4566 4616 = -2.50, 22.5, 23.4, 22.1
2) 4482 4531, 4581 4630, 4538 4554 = 0.51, 22.8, 21.8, 22.1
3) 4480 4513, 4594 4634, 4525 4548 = 1.36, 23.2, 21.6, 22.5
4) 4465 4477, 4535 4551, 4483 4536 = -3.04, 20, 22.6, 22.6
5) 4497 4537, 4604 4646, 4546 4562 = 0.20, 22.7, 22.4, 22.6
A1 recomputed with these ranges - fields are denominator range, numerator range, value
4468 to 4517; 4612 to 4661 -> 1.03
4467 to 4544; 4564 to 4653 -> 1.06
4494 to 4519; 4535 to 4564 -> 0.96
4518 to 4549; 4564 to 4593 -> 1.12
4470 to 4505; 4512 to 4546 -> 1.00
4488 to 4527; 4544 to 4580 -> 1.03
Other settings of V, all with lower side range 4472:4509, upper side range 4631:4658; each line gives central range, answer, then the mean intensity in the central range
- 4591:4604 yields 0.2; 22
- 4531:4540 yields 0.0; 22.5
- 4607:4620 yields -0.7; 23.5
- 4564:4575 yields -1.7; 25.9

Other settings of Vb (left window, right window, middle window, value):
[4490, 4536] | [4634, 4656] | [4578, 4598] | 1.3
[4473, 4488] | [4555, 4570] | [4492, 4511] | -1.9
